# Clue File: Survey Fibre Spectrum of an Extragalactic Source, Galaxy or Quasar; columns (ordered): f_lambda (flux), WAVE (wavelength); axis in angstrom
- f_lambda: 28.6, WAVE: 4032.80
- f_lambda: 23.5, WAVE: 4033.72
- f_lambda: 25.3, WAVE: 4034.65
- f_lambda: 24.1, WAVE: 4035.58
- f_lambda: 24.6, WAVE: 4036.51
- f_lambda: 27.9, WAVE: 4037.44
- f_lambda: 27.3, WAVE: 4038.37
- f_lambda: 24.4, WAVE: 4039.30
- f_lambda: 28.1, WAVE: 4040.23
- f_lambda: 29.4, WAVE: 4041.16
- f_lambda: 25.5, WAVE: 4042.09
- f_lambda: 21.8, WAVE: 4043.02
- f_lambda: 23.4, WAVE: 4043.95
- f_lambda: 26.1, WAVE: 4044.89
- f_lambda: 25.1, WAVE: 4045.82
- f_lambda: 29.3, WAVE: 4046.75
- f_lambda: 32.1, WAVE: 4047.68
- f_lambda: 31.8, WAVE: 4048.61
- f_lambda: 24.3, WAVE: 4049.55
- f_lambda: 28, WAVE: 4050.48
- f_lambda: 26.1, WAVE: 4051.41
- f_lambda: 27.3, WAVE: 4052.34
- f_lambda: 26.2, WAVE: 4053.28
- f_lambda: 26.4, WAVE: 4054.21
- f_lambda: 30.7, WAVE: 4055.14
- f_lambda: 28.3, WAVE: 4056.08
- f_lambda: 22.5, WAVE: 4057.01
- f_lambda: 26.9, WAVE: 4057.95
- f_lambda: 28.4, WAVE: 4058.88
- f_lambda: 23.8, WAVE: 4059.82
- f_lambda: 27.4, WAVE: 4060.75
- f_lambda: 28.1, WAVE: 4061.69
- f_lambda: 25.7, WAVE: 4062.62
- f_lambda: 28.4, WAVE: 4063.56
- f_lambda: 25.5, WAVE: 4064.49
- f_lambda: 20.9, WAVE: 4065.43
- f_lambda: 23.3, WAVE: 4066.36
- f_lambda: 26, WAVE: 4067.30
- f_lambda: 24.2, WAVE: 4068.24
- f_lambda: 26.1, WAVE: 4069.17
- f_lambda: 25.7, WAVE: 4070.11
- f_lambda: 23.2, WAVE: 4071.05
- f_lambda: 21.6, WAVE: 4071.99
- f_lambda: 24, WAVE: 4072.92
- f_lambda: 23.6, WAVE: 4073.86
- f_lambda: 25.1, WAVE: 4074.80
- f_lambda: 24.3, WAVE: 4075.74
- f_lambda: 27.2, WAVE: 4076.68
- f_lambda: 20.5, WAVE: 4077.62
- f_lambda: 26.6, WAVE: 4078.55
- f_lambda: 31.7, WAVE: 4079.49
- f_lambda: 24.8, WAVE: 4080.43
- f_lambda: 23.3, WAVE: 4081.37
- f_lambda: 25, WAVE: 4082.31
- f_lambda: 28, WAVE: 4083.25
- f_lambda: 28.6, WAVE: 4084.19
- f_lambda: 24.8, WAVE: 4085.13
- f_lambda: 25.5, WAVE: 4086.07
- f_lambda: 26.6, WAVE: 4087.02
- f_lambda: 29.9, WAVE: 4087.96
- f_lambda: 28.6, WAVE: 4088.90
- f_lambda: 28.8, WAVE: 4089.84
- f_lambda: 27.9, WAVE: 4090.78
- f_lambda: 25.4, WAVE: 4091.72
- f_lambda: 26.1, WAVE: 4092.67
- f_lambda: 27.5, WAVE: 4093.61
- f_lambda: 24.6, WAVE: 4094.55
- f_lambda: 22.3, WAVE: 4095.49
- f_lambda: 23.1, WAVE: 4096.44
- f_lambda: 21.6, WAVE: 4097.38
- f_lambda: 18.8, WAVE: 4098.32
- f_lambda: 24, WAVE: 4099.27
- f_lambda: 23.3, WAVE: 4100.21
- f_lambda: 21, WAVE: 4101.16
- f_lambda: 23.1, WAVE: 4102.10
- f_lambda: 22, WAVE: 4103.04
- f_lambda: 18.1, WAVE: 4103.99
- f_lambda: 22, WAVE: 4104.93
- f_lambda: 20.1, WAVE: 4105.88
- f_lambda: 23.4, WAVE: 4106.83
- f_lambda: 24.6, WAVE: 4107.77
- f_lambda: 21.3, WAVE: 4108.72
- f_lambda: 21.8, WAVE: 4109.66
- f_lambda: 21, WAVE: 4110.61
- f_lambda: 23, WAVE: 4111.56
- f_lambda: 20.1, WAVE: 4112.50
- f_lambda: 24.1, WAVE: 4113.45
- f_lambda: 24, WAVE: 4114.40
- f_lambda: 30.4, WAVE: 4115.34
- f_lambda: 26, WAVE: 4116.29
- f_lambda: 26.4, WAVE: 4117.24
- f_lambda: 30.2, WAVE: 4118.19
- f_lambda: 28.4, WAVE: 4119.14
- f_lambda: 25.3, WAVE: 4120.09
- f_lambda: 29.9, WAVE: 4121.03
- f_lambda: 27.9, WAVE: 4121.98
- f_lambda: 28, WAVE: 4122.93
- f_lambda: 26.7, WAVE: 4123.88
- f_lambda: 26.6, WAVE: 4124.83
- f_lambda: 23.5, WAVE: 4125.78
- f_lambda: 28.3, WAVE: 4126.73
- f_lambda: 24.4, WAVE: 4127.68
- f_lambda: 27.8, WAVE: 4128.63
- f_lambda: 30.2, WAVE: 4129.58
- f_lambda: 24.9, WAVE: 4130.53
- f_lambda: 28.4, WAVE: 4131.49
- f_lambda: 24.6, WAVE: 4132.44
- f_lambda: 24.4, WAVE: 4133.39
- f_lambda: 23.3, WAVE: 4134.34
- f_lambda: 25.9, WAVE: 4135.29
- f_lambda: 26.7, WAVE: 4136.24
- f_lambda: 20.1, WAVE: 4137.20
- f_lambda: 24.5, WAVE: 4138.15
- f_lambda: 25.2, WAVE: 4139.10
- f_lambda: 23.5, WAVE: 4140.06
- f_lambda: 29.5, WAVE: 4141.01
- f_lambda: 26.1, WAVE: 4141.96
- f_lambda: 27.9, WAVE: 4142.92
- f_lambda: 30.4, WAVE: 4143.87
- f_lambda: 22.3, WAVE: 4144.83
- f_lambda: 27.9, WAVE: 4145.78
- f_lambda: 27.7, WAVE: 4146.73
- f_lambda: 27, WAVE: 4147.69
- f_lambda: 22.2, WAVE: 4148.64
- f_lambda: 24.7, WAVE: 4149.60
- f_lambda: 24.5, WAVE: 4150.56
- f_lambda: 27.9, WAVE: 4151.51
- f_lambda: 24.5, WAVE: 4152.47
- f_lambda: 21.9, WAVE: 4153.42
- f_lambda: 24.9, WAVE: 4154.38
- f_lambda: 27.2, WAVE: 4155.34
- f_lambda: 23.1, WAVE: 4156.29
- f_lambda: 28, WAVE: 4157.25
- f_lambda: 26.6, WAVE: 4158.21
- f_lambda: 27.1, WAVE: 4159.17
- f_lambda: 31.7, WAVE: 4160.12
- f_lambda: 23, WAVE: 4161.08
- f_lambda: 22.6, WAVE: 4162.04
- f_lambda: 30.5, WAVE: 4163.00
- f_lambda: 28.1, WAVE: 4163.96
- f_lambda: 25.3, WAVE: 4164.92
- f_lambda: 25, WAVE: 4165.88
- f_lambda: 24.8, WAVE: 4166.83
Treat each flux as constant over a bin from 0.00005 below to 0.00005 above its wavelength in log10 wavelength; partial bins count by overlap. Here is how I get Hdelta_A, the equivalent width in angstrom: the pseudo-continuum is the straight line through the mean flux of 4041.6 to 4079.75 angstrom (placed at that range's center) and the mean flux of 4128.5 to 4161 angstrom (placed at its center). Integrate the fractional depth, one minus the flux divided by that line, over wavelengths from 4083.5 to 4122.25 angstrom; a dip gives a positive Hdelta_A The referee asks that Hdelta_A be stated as 1.8 angstrom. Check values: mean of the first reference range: 25.9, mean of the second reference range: 25.9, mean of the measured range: 24.7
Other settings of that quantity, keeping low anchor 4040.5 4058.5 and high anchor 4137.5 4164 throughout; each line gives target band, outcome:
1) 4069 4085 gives 0.87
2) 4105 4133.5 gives 0.87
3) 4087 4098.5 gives 0.41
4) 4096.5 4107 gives 1.93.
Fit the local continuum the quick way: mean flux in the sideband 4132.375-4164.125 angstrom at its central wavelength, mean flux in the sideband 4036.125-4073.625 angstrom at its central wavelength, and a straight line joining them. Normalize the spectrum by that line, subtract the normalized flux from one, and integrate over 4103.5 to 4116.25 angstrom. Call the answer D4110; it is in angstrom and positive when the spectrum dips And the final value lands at 1.6 angstrom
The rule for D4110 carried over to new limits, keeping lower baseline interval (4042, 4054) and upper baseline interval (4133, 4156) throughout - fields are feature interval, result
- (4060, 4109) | 2.9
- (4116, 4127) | -0.7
